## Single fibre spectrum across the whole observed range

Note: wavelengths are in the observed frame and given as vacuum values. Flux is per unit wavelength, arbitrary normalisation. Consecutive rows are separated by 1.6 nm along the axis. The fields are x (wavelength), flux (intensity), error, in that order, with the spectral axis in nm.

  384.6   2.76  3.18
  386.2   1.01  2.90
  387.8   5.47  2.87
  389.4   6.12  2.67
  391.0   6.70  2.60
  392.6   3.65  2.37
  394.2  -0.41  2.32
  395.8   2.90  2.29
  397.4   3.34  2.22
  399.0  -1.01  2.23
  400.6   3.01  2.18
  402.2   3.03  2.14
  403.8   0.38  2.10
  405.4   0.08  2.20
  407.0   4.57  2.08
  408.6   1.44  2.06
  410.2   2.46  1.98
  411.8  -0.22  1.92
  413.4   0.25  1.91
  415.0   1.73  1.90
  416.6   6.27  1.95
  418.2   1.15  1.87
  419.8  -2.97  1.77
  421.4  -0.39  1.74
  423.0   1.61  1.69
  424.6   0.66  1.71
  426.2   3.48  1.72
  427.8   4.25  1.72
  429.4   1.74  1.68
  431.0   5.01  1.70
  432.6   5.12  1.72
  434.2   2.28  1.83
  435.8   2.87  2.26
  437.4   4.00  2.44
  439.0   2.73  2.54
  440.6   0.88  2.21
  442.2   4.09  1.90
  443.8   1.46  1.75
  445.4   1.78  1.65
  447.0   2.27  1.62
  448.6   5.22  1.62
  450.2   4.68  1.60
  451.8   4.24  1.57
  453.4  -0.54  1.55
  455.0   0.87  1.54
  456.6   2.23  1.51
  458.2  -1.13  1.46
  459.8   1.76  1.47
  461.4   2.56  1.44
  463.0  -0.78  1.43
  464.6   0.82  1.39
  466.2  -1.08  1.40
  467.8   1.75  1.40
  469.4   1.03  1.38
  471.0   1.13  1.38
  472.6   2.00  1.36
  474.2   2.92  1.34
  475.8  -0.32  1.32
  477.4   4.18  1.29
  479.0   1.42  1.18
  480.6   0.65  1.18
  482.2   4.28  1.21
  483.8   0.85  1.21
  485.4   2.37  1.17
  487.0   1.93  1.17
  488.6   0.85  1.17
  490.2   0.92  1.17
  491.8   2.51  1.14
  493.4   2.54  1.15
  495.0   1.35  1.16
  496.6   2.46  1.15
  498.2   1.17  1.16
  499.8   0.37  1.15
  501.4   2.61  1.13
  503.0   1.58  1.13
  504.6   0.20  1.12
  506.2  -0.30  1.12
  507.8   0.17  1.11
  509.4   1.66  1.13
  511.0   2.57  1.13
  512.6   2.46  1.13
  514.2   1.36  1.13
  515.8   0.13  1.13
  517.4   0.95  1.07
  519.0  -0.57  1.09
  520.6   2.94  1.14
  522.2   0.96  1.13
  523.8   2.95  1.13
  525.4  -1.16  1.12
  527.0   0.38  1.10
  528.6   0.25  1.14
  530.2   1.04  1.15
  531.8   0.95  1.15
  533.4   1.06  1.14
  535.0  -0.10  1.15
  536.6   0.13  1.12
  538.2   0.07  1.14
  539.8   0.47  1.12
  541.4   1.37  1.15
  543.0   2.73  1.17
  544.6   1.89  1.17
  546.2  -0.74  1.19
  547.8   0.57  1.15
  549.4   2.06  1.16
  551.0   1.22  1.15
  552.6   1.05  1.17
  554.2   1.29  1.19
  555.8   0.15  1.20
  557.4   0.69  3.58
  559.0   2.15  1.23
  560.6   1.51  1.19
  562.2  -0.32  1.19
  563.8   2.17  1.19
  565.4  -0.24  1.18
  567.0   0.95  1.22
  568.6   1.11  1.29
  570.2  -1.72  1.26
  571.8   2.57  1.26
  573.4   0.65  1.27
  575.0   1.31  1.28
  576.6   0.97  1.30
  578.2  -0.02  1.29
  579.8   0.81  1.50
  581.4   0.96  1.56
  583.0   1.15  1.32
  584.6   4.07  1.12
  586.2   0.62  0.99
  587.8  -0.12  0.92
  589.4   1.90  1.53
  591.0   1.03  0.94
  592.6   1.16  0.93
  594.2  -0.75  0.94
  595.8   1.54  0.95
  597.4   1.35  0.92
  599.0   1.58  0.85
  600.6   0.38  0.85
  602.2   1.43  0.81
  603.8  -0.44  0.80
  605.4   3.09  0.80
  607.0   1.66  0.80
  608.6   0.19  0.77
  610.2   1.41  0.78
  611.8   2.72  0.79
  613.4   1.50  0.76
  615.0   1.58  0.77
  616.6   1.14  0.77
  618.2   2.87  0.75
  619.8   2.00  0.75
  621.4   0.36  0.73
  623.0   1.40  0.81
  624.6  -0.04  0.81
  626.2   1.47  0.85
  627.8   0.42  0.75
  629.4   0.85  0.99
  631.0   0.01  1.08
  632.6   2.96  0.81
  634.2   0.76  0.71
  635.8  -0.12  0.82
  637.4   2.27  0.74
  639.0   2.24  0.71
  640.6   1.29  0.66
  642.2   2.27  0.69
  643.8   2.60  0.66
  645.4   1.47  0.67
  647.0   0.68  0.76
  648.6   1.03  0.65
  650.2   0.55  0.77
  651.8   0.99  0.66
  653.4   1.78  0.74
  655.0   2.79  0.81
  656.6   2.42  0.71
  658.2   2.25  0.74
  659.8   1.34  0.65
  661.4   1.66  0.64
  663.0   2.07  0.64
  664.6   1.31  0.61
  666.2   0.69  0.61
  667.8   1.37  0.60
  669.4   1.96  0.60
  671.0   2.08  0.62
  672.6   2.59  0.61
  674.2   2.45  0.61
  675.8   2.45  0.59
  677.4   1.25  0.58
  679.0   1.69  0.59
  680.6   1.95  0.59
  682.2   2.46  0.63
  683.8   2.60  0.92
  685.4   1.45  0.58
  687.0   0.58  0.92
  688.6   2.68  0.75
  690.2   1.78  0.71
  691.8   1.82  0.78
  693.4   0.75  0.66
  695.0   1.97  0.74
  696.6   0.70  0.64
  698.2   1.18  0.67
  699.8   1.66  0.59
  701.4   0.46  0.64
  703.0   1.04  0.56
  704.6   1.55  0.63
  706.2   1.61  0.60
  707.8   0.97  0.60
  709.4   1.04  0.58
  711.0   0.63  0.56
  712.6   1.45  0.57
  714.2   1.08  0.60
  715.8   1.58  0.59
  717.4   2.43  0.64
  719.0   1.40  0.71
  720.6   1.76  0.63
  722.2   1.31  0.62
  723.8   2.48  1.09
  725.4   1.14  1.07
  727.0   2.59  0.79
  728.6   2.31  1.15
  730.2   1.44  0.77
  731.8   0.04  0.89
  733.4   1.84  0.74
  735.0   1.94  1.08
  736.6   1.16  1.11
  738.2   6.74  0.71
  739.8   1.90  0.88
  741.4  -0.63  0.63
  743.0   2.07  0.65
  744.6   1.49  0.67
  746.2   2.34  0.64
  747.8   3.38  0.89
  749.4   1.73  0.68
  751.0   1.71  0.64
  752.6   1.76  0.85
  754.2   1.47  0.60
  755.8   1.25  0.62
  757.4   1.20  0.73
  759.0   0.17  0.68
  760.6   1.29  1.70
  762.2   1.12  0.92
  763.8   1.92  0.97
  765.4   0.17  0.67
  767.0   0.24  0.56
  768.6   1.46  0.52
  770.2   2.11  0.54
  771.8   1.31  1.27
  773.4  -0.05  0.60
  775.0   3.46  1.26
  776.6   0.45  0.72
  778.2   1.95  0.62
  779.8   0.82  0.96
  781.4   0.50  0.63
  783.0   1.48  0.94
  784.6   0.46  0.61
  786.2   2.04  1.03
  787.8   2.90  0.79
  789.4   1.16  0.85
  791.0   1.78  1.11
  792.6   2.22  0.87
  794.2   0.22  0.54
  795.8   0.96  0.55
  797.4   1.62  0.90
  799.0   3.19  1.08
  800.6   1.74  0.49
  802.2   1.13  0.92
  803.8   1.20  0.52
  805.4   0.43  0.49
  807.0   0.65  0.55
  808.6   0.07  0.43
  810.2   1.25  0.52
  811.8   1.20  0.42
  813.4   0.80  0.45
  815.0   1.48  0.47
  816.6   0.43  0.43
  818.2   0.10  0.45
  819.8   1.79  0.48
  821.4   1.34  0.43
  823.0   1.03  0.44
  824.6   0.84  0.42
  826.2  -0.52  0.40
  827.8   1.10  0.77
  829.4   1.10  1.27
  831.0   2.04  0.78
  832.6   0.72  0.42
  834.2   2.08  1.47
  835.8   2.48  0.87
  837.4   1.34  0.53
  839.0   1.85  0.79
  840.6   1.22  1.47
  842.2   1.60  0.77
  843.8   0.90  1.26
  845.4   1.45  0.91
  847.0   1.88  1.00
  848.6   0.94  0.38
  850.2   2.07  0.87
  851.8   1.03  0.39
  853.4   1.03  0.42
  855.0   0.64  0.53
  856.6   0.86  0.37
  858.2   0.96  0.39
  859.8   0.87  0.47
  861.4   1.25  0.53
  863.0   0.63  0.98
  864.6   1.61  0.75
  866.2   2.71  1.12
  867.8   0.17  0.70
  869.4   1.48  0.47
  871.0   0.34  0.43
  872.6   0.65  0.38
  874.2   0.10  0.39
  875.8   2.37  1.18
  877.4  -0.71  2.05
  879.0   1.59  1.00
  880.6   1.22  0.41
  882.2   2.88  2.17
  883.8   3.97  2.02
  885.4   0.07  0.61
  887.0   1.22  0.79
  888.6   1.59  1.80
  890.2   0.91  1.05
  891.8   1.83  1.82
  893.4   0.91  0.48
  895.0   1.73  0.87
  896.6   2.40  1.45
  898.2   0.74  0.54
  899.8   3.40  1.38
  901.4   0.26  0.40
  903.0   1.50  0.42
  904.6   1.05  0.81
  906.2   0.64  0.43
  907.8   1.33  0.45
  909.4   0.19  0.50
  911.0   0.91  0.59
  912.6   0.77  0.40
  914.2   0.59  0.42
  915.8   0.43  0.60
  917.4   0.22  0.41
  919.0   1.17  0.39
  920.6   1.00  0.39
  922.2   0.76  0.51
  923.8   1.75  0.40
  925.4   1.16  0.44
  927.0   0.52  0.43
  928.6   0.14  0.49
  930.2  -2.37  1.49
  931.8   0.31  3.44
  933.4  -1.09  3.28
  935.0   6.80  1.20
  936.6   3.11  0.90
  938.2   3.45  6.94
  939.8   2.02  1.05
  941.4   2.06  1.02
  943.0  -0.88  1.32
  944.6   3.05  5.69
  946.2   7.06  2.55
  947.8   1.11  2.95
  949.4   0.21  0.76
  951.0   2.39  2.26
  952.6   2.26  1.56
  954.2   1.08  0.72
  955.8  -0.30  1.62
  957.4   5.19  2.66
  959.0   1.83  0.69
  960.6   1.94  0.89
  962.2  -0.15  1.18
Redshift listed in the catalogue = 1.51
